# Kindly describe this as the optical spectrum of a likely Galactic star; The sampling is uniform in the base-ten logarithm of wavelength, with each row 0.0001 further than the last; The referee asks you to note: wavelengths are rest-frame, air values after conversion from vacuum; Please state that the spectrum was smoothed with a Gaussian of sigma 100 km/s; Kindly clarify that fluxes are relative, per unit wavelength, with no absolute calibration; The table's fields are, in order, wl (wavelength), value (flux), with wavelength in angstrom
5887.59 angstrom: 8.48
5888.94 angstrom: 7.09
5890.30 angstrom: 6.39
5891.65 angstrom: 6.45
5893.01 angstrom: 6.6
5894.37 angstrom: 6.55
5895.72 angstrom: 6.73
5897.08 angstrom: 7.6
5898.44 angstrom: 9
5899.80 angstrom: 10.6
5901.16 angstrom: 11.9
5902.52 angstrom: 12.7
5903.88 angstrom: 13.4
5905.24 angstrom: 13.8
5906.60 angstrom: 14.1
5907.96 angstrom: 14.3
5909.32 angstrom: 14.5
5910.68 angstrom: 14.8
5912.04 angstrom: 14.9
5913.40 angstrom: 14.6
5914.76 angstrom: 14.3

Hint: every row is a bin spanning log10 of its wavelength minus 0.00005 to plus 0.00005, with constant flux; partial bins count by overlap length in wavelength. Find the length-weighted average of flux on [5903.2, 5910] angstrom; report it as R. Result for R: 14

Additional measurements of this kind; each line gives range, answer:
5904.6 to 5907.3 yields 14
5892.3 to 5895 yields 6.56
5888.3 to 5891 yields 6.74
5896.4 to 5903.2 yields 10.3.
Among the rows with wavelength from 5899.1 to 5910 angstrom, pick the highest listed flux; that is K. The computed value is 14.5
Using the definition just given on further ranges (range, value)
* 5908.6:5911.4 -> 14.8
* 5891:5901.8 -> 11.9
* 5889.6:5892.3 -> 6.45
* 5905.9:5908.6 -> 14.3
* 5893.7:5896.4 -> 6.73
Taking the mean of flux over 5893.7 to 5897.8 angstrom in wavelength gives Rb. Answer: 6.99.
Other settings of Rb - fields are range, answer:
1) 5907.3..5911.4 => 14.5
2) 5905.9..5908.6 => 14.2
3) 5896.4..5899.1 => 8.29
